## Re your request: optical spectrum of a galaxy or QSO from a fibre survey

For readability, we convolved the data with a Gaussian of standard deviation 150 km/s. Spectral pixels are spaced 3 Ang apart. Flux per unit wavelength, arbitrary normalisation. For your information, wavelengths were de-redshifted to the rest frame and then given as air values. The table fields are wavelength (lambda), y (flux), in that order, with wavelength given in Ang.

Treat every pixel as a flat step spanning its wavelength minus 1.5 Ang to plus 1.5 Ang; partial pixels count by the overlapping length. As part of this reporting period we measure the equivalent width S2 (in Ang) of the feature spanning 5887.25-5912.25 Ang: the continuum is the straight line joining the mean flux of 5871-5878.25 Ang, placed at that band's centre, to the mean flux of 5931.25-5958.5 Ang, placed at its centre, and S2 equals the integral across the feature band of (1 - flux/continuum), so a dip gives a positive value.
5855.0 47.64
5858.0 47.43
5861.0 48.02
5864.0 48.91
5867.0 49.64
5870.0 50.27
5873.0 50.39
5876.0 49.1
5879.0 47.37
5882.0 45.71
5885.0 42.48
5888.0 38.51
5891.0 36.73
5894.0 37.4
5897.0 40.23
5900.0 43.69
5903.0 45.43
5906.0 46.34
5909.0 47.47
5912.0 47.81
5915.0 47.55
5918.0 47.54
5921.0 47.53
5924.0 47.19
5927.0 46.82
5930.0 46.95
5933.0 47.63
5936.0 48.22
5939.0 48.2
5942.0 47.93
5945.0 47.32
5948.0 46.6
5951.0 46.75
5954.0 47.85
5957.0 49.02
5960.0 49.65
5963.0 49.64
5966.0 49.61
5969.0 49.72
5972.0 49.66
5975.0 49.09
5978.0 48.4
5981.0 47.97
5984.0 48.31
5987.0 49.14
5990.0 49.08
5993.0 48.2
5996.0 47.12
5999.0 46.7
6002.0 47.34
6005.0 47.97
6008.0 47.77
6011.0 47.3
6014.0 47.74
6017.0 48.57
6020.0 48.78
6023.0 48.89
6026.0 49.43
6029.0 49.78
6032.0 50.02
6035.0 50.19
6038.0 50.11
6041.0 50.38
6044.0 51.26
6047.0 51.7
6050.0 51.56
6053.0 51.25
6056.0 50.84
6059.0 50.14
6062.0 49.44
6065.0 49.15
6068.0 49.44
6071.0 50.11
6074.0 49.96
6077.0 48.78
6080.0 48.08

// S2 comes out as 3.3 Ang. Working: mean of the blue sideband 49.5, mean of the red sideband 47.7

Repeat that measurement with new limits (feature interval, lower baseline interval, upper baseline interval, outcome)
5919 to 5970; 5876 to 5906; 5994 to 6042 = -3.31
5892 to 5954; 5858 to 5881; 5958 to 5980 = 3.74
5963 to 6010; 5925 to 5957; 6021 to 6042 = 0.20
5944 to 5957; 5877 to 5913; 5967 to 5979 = 0.06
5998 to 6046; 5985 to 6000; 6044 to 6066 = 0.37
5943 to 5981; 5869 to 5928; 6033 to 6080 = -1.08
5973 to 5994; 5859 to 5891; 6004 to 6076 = -0.01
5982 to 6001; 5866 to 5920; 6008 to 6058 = 0.14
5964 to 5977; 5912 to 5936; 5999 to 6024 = -0.49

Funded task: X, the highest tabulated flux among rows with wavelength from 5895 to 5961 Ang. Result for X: 49.65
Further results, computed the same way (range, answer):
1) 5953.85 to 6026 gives 49.72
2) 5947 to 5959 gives 49.02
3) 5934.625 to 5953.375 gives 48.22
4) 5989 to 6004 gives 49.08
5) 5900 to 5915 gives 47.81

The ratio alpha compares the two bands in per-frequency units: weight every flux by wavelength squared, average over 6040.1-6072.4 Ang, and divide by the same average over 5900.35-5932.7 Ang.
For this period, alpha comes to 1.13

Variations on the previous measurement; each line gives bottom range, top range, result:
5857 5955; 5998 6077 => 1.12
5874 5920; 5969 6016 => 1.12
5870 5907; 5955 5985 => 1.15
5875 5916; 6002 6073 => 1.19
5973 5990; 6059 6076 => 1.05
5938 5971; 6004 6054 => 1.05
